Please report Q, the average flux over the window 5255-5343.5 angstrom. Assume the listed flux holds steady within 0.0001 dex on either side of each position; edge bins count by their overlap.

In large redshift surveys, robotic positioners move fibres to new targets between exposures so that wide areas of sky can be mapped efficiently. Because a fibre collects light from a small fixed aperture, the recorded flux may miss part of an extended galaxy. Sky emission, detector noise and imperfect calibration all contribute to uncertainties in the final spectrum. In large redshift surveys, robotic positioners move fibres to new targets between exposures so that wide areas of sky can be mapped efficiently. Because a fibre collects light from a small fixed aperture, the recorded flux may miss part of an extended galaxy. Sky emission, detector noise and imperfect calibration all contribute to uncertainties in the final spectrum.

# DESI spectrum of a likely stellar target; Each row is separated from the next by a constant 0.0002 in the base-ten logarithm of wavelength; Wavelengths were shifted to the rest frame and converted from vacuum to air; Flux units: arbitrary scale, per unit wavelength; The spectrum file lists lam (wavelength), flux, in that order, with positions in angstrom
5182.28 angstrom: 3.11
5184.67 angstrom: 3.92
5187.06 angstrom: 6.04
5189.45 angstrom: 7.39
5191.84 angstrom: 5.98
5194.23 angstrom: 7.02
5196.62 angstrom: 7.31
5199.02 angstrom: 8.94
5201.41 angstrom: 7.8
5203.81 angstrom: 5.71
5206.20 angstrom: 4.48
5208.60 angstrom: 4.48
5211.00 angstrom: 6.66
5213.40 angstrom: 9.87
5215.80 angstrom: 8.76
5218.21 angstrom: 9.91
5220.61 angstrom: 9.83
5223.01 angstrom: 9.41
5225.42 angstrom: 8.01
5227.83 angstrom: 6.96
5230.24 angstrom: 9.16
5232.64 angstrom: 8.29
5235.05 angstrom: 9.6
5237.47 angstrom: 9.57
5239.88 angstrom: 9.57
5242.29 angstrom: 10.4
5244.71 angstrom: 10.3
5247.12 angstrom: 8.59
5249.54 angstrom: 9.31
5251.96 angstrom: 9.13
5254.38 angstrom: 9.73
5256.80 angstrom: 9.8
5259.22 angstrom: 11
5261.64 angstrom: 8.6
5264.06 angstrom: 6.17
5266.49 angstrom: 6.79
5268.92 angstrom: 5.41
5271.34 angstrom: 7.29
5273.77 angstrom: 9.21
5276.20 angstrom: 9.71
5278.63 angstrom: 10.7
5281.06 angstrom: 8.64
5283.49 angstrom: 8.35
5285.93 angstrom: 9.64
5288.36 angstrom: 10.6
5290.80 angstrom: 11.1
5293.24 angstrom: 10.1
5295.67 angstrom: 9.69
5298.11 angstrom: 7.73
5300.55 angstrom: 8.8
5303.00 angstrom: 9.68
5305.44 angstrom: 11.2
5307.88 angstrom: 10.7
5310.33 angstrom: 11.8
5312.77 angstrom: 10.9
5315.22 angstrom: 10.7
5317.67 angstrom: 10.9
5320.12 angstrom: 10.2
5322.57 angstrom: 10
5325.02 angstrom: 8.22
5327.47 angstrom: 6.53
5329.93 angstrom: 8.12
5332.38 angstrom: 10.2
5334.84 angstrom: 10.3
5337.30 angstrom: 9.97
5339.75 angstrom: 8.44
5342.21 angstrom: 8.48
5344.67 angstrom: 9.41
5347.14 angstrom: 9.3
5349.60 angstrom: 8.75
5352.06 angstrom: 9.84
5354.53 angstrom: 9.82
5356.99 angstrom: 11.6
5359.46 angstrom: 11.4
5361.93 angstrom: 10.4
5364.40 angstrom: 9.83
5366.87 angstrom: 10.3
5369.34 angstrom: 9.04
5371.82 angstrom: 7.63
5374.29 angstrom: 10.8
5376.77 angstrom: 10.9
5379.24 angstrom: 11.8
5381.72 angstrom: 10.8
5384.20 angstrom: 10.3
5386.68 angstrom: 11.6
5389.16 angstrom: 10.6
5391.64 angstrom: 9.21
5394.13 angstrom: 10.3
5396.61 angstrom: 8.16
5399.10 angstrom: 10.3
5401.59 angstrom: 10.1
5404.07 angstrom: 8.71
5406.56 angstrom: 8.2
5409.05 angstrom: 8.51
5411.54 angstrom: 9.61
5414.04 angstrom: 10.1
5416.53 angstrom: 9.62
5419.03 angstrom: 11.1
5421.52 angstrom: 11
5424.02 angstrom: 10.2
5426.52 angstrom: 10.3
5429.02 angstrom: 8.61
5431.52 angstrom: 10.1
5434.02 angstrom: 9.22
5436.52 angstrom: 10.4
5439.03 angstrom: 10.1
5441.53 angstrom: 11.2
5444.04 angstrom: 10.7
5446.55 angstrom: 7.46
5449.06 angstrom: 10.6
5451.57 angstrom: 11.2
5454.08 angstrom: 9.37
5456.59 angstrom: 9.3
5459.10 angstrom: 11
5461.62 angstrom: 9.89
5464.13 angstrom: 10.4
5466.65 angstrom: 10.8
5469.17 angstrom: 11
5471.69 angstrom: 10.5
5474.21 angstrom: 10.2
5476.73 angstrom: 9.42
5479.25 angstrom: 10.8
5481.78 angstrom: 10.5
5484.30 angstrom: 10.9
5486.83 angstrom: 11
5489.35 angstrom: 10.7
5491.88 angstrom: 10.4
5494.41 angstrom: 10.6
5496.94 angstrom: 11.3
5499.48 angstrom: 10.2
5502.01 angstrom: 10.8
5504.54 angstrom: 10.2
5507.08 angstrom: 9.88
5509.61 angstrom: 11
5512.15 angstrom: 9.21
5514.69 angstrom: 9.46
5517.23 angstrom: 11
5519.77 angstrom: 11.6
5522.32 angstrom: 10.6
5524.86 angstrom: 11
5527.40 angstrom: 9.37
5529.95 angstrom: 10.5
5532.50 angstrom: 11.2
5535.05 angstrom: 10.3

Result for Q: 9.33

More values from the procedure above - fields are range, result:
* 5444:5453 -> 9.88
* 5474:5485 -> 10.4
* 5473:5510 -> 10.5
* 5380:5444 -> 9.96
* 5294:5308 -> 9.57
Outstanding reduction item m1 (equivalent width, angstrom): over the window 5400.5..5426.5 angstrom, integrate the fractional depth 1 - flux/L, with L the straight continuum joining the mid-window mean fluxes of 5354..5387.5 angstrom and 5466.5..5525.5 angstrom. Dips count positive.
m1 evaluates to 1.8 angstrom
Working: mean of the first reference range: 10.4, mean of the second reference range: 10.5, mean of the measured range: 9.74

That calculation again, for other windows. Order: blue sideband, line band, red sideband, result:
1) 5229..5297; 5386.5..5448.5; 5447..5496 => 1.8 angstrom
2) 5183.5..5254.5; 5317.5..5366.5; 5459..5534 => -2.3 angstrom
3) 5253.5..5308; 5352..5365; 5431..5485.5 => -1.3 angstrom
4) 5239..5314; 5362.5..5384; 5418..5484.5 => -0.7 angstrom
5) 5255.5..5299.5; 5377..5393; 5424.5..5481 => -1.8 angstrom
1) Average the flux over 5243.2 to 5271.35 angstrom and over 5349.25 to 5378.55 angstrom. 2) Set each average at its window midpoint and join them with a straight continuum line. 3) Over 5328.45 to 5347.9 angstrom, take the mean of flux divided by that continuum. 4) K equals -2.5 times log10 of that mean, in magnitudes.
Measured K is 0.06 mag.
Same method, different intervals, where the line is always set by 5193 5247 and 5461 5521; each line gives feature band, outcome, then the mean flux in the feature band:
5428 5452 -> 0.02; 9.93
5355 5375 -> -0.07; 10.1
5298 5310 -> -0.11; 9.95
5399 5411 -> 0.08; 9.09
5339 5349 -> 0.05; 8.92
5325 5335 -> 0.08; 8.55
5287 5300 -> -0.11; 9.79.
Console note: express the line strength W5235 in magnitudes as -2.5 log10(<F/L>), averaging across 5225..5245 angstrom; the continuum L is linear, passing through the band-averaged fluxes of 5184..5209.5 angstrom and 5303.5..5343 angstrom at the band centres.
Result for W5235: -0.222 mag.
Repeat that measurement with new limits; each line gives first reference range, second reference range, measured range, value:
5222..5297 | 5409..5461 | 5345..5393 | -0.06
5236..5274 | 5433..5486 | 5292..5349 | -0.04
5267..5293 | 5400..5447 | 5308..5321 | -0.18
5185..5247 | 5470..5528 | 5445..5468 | 0.01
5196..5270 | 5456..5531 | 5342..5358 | -0.04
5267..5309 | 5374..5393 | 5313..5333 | 0.05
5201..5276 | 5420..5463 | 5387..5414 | 0.03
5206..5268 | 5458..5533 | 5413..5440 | -0.01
